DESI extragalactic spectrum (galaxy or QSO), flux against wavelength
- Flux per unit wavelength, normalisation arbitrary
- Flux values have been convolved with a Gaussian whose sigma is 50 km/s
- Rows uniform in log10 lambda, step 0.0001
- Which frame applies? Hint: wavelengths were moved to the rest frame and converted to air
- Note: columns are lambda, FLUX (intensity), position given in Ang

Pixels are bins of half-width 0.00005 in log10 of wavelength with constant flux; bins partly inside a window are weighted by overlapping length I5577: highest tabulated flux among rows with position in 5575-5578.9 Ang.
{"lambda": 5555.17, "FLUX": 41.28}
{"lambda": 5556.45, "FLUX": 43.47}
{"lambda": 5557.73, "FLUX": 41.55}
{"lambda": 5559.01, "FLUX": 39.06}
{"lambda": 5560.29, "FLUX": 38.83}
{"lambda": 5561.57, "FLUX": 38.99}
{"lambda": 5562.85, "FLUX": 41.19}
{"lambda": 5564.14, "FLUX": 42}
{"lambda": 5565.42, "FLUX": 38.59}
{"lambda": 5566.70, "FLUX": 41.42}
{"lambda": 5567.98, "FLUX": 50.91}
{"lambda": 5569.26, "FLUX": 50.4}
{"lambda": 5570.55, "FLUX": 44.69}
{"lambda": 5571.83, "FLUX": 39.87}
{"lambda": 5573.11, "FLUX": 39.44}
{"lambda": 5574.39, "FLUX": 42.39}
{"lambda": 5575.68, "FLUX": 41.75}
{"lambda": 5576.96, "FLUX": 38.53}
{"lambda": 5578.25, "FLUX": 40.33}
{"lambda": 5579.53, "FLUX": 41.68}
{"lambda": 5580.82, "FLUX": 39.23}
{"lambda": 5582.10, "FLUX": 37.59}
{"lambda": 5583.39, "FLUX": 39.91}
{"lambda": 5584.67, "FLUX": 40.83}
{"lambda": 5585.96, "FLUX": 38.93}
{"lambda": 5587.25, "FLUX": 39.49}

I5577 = 41.75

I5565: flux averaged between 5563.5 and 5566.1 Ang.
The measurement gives 40.4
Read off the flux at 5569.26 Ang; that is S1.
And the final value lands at 50.4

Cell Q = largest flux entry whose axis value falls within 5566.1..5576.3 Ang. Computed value 50.91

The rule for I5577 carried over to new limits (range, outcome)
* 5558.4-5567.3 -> 42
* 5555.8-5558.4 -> 43.47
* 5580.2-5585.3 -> 40.83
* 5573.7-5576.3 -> 42.39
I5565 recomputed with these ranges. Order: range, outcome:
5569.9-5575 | 41.6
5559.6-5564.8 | 40.2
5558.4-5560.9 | 38.9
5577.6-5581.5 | 40.4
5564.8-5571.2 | 45.2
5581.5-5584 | 38.7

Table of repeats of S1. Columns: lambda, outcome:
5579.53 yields 41.68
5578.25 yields 40.33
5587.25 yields 39.49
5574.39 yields 42.39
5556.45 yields 43.47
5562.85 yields 41.19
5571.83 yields 39.87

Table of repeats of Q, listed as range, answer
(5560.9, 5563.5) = 41.19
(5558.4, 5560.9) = 39.06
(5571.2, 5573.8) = 39.87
